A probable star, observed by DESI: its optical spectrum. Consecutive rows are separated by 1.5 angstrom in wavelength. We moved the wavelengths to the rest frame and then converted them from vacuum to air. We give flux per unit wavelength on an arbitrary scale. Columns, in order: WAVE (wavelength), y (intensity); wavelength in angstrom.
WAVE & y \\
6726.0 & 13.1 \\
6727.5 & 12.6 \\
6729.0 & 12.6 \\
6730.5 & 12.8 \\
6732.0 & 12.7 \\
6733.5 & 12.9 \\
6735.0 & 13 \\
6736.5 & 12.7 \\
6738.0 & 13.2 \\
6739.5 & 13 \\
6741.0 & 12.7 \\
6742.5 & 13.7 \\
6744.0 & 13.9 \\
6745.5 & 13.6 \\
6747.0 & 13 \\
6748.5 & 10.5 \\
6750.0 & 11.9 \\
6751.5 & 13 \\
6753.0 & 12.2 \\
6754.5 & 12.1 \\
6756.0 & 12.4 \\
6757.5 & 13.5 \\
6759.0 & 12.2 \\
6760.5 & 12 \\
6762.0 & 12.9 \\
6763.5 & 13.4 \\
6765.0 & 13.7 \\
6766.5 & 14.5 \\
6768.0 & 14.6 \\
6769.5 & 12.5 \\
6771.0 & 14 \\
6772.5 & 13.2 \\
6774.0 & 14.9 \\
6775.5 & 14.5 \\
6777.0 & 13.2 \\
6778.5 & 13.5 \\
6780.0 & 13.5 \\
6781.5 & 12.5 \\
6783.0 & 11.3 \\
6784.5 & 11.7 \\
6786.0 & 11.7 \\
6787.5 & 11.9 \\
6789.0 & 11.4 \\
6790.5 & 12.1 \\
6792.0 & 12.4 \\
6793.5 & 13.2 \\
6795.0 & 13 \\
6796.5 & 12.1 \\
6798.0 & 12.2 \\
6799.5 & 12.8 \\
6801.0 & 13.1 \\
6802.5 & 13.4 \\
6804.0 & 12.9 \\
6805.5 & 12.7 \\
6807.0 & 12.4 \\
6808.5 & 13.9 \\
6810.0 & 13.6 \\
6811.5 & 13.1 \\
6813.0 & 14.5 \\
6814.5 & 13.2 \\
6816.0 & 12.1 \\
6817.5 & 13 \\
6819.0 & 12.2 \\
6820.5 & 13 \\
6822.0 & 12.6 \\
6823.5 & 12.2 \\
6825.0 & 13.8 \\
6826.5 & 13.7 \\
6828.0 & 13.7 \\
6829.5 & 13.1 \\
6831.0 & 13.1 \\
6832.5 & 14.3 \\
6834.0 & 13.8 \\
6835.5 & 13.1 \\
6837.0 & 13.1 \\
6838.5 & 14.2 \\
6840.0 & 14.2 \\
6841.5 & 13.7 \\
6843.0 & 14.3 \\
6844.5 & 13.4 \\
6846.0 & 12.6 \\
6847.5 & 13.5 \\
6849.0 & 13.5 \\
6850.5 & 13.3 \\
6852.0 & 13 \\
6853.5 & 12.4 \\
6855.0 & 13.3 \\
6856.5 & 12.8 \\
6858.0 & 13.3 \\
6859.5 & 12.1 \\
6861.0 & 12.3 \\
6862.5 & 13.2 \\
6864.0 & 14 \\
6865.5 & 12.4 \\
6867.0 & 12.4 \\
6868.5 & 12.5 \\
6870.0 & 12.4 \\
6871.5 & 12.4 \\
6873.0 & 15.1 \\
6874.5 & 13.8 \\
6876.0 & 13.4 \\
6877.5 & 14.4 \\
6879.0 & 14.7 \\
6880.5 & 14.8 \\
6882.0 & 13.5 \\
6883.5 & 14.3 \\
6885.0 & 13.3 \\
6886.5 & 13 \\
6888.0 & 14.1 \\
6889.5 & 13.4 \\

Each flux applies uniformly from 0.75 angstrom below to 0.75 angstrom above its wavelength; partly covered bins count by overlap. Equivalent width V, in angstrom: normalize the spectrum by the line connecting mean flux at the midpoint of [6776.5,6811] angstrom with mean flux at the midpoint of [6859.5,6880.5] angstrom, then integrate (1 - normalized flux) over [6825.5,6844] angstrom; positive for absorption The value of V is -1.0 angstrom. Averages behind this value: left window 12.6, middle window 13.7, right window 13.3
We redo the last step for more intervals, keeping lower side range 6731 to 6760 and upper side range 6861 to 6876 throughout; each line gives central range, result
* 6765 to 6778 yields -1.1 angstrom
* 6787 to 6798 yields 0.5 angstrom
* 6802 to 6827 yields -0.2 angstrom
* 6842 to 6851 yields -0.3 angstrom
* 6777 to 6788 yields 0.4 angstrom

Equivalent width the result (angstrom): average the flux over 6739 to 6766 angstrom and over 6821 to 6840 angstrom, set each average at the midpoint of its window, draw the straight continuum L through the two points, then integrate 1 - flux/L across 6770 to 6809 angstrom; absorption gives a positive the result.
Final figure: 0.8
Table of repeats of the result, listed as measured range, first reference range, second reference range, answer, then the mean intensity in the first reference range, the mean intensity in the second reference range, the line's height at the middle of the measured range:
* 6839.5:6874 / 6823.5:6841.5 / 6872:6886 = 1.79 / 13.6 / 14.1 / 13.9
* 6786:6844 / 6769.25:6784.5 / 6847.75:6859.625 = 0.34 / 13.3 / 13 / 13.1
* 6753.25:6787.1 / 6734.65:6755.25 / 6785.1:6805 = -1.20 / 12.7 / 12.5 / 12.6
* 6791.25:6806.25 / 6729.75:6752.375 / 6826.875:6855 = 0.47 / 12.8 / 13.5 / 13.2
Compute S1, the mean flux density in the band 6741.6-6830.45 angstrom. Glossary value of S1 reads 12.9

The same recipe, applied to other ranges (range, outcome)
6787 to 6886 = 13.2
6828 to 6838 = 13.5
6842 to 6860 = 13.1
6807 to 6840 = 13.3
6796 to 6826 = 13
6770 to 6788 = 13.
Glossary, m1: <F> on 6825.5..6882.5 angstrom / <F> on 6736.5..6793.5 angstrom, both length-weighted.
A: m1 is 1.04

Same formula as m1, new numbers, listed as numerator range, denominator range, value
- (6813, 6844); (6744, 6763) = 1.07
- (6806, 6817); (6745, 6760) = 1.07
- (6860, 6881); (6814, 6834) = 1.02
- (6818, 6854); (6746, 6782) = 1.02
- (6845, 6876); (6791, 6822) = 1.01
